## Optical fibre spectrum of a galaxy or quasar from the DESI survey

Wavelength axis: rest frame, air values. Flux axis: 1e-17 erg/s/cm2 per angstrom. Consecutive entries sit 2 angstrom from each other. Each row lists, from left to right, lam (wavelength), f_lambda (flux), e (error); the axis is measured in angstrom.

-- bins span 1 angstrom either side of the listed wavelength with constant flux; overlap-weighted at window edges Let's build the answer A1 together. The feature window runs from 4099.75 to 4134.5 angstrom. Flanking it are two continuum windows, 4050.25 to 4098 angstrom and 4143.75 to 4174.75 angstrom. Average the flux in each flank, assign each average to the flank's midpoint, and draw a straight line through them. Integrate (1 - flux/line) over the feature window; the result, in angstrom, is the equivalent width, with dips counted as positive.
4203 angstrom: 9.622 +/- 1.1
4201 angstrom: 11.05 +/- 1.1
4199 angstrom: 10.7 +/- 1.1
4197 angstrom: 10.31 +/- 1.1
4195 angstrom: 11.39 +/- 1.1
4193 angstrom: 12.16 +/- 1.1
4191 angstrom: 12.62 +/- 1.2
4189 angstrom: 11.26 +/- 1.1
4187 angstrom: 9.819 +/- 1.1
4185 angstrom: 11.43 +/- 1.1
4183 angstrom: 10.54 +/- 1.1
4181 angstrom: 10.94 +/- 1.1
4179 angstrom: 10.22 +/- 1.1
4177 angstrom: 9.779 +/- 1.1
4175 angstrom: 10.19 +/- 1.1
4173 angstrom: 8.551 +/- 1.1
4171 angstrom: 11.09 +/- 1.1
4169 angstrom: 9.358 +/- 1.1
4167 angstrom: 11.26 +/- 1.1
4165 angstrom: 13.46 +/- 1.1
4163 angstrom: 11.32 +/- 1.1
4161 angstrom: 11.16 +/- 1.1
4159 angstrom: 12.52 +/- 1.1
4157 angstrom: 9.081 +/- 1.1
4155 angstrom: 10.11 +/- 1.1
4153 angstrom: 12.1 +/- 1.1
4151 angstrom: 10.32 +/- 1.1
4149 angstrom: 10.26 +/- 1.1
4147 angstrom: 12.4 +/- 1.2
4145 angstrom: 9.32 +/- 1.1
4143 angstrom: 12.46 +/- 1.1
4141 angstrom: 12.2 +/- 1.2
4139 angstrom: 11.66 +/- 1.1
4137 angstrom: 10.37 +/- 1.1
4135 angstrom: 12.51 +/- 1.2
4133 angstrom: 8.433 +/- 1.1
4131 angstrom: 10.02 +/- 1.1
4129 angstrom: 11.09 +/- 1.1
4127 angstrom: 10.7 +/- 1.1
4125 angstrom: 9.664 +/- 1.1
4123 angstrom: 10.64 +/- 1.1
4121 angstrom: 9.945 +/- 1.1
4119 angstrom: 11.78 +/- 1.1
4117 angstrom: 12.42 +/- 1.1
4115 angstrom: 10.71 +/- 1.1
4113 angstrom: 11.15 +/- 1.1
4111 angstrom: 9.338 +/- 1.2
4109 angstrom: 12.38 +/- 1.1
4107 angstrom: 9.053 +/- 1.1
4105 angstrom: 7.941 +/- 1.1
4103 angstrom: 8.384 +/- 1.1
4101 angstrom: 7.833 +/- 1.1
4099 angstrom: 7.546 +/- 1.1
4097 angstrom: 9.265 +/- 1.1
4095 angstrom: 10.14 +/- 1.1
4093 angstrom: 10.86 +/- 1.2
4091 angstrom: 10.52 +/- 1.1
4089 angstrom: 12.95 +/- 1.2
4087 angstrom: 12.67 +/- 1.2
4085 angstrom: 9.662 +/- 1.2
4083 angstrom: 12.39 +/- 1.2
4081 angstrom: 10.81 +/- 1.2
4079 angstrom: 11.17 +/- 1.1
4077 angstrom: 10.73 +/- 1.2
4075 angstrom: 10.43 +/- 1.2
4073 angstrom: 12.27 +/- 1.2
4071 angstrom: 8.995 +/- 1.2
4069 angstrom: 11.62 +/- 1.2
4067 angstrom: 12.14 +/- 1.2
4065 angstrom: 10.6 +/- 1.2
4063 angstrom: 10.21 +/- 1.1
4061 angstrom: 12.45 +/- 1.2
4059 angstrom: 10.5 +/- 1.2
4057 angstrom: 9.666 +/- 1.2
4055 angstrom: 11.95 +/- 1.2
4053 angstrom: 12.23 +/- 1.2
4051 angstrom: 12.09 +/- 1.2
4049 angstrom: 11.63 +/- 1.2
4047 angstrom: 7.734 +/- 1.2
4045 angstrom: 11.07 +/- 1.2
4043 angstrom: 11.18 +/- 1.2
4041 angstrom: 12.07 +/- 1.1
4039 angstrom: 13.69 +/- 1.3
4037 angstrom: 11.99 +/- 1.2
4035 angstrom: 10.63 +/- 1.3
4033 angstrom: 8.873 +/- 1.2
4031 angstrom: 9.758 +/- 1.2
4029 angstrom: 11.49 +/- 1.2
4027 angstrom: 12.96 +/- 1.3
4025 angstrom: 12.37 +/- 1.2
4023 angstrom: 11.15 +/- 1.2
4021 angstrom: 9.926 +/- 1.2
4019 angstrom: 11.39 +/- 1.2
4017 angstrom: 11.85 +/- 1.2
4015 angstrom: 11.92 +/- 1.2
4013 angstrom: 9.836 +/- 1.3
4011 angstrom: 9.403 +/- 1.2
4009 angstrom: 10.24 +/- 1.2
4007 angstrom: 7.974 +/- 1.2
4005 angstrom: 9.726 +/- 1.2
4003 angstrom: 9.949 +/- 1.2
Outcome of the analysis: 2.7 angstrom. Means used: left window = 11.1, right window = 10.8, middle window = 10.1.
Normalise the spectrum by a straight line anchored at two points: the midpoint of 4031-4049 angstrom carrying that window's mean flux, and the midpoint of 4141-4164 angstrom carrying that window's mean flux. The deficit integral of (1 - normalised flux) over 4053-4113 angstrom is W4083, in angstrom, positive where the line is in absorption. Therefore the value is 2.2 angstrom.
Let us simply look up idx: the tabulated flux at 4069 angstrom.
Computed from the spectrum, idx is 11.62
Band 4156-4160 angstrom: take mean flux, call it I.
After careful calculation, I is 10.8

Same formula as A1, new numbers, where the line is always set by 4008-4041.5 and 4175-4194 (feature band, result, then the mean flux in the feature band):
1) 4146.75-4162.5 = 0.0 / 10.9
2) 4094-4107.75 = 3.1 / 8.59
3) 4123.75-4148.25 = 0.2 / 10.9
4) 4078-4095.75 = -0.3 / 11.3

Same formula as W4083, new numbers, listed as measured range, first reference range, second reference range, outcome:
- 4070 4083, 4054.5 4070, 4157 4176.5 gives 0.3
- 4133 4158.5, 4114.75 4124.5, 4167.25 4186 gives -0.7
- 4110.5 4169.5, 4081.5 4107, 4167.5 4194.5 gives -3.5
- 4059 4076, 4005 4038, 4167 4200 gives -0.6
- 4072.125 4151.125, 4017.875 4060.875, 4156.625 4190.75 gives 2.6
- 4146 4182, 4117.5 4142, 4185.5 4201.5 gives 0.7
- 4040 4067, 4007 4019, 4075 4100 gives -1.2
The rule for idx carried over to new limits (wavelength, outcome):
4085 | 9.662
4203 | 9.622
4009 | 10.24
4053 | 12.23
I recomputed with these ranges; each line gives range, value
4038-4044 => 12.3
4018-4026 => 11.2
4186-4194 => 11.5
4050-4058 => 11.5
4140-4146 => 11.3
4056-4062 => 10.9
